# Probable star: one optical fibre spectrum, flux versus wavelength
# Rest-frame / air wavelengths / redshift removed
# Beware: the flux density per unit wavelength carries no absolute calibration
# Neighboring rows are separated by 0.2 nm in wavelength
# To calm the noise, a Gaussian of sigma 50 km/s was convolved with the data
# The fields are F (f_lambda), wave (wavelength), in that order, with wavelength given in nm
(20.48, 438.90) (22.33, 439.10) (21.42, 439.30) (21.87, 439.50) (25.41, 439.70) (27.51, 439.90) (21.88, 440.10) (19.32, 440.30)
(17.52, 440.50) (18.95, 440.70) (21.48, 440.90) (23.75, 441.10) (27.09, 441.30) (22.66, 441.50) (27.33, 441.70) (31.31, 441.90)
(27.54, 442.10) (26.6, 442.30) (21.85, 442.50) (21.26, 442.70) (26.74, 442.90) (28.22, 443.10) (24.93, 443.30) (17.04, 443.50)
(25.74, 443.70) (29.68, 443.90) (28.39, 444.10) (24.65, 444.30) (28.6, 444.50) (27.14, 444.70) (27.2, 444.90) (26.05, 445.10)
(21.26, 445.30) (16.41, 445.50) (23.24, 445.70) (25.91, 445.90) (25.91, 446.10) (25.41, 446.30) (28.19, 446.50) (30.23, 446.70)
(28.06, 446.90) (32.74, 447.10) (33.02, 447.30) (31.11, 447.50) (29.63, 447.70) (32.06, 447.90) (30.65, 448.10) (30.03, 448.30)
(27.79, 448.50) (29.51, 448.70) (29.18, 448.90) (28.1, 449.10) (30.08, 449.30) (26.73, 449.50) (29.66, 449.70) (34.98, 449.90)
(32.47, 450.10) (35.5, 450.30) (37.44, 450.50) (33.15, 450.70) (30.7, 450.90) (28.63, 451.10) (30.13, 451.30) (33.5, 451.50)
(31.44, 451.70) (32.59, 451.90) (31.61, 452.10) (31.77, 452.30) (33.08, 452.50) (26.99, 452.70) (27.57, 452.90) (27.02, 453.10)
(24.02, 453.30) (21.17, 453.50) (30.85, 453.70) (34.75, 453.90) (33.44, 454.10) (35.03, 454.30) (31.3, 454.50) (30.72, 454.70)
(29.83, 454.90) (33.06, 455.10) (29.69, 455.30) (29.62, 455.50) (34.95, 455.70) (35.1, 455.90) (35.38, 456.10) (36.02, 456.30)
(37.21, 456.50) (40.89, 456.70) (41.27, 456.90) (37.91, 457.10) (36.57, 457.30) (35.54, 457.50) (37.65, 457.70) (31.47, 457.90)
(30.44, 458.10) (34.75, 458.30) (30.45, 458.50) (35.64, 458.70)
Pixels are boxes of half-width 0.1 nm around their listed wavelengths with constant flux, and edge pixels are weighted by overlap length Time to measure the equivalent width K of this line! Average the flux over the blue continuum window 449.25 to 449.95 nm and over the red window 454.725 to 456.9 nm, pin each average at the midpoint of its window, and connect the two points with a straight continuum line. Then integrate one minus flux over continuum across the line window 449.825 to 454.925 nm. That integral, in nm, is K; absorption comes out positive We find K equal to 0.12 nm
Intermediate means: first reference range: 30.1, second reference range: 34.4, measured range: 31.1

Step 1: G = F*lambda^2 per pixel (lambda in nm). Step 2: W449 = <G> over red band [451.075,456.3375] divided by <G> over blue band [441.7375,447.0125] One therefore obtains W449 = 1.26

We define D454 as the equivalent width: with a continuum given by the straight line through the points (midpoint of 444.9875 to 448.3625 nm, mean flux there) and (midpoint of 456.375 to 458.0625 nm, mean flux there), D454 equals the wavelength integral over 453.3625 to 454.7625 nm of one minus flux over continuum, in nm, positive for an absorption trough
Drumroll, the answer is 0.138 nm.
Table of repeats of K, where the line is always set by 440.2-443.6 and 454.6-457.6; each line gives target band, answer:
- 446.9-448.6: -0.14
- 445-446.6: 0.17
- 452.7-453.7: 0.21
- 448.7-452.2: -0.11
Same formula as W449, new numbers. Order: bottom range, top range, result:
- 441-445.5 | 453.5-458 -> 1.42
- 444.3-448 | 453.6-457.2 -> 1.31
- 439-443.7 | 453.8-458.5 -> 1.55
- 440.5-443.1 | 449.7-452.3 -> 1.38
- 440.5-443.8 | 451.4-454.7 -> 1.31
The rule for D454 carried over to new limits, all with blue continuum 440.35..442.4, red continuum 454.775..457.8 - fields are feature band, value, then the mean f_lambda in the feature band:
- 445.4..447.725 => 0.065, 27.4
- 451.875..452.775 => 0.033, 31.2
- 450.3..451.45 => -0.039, 32.4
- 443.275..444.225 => 0.033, 25.2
